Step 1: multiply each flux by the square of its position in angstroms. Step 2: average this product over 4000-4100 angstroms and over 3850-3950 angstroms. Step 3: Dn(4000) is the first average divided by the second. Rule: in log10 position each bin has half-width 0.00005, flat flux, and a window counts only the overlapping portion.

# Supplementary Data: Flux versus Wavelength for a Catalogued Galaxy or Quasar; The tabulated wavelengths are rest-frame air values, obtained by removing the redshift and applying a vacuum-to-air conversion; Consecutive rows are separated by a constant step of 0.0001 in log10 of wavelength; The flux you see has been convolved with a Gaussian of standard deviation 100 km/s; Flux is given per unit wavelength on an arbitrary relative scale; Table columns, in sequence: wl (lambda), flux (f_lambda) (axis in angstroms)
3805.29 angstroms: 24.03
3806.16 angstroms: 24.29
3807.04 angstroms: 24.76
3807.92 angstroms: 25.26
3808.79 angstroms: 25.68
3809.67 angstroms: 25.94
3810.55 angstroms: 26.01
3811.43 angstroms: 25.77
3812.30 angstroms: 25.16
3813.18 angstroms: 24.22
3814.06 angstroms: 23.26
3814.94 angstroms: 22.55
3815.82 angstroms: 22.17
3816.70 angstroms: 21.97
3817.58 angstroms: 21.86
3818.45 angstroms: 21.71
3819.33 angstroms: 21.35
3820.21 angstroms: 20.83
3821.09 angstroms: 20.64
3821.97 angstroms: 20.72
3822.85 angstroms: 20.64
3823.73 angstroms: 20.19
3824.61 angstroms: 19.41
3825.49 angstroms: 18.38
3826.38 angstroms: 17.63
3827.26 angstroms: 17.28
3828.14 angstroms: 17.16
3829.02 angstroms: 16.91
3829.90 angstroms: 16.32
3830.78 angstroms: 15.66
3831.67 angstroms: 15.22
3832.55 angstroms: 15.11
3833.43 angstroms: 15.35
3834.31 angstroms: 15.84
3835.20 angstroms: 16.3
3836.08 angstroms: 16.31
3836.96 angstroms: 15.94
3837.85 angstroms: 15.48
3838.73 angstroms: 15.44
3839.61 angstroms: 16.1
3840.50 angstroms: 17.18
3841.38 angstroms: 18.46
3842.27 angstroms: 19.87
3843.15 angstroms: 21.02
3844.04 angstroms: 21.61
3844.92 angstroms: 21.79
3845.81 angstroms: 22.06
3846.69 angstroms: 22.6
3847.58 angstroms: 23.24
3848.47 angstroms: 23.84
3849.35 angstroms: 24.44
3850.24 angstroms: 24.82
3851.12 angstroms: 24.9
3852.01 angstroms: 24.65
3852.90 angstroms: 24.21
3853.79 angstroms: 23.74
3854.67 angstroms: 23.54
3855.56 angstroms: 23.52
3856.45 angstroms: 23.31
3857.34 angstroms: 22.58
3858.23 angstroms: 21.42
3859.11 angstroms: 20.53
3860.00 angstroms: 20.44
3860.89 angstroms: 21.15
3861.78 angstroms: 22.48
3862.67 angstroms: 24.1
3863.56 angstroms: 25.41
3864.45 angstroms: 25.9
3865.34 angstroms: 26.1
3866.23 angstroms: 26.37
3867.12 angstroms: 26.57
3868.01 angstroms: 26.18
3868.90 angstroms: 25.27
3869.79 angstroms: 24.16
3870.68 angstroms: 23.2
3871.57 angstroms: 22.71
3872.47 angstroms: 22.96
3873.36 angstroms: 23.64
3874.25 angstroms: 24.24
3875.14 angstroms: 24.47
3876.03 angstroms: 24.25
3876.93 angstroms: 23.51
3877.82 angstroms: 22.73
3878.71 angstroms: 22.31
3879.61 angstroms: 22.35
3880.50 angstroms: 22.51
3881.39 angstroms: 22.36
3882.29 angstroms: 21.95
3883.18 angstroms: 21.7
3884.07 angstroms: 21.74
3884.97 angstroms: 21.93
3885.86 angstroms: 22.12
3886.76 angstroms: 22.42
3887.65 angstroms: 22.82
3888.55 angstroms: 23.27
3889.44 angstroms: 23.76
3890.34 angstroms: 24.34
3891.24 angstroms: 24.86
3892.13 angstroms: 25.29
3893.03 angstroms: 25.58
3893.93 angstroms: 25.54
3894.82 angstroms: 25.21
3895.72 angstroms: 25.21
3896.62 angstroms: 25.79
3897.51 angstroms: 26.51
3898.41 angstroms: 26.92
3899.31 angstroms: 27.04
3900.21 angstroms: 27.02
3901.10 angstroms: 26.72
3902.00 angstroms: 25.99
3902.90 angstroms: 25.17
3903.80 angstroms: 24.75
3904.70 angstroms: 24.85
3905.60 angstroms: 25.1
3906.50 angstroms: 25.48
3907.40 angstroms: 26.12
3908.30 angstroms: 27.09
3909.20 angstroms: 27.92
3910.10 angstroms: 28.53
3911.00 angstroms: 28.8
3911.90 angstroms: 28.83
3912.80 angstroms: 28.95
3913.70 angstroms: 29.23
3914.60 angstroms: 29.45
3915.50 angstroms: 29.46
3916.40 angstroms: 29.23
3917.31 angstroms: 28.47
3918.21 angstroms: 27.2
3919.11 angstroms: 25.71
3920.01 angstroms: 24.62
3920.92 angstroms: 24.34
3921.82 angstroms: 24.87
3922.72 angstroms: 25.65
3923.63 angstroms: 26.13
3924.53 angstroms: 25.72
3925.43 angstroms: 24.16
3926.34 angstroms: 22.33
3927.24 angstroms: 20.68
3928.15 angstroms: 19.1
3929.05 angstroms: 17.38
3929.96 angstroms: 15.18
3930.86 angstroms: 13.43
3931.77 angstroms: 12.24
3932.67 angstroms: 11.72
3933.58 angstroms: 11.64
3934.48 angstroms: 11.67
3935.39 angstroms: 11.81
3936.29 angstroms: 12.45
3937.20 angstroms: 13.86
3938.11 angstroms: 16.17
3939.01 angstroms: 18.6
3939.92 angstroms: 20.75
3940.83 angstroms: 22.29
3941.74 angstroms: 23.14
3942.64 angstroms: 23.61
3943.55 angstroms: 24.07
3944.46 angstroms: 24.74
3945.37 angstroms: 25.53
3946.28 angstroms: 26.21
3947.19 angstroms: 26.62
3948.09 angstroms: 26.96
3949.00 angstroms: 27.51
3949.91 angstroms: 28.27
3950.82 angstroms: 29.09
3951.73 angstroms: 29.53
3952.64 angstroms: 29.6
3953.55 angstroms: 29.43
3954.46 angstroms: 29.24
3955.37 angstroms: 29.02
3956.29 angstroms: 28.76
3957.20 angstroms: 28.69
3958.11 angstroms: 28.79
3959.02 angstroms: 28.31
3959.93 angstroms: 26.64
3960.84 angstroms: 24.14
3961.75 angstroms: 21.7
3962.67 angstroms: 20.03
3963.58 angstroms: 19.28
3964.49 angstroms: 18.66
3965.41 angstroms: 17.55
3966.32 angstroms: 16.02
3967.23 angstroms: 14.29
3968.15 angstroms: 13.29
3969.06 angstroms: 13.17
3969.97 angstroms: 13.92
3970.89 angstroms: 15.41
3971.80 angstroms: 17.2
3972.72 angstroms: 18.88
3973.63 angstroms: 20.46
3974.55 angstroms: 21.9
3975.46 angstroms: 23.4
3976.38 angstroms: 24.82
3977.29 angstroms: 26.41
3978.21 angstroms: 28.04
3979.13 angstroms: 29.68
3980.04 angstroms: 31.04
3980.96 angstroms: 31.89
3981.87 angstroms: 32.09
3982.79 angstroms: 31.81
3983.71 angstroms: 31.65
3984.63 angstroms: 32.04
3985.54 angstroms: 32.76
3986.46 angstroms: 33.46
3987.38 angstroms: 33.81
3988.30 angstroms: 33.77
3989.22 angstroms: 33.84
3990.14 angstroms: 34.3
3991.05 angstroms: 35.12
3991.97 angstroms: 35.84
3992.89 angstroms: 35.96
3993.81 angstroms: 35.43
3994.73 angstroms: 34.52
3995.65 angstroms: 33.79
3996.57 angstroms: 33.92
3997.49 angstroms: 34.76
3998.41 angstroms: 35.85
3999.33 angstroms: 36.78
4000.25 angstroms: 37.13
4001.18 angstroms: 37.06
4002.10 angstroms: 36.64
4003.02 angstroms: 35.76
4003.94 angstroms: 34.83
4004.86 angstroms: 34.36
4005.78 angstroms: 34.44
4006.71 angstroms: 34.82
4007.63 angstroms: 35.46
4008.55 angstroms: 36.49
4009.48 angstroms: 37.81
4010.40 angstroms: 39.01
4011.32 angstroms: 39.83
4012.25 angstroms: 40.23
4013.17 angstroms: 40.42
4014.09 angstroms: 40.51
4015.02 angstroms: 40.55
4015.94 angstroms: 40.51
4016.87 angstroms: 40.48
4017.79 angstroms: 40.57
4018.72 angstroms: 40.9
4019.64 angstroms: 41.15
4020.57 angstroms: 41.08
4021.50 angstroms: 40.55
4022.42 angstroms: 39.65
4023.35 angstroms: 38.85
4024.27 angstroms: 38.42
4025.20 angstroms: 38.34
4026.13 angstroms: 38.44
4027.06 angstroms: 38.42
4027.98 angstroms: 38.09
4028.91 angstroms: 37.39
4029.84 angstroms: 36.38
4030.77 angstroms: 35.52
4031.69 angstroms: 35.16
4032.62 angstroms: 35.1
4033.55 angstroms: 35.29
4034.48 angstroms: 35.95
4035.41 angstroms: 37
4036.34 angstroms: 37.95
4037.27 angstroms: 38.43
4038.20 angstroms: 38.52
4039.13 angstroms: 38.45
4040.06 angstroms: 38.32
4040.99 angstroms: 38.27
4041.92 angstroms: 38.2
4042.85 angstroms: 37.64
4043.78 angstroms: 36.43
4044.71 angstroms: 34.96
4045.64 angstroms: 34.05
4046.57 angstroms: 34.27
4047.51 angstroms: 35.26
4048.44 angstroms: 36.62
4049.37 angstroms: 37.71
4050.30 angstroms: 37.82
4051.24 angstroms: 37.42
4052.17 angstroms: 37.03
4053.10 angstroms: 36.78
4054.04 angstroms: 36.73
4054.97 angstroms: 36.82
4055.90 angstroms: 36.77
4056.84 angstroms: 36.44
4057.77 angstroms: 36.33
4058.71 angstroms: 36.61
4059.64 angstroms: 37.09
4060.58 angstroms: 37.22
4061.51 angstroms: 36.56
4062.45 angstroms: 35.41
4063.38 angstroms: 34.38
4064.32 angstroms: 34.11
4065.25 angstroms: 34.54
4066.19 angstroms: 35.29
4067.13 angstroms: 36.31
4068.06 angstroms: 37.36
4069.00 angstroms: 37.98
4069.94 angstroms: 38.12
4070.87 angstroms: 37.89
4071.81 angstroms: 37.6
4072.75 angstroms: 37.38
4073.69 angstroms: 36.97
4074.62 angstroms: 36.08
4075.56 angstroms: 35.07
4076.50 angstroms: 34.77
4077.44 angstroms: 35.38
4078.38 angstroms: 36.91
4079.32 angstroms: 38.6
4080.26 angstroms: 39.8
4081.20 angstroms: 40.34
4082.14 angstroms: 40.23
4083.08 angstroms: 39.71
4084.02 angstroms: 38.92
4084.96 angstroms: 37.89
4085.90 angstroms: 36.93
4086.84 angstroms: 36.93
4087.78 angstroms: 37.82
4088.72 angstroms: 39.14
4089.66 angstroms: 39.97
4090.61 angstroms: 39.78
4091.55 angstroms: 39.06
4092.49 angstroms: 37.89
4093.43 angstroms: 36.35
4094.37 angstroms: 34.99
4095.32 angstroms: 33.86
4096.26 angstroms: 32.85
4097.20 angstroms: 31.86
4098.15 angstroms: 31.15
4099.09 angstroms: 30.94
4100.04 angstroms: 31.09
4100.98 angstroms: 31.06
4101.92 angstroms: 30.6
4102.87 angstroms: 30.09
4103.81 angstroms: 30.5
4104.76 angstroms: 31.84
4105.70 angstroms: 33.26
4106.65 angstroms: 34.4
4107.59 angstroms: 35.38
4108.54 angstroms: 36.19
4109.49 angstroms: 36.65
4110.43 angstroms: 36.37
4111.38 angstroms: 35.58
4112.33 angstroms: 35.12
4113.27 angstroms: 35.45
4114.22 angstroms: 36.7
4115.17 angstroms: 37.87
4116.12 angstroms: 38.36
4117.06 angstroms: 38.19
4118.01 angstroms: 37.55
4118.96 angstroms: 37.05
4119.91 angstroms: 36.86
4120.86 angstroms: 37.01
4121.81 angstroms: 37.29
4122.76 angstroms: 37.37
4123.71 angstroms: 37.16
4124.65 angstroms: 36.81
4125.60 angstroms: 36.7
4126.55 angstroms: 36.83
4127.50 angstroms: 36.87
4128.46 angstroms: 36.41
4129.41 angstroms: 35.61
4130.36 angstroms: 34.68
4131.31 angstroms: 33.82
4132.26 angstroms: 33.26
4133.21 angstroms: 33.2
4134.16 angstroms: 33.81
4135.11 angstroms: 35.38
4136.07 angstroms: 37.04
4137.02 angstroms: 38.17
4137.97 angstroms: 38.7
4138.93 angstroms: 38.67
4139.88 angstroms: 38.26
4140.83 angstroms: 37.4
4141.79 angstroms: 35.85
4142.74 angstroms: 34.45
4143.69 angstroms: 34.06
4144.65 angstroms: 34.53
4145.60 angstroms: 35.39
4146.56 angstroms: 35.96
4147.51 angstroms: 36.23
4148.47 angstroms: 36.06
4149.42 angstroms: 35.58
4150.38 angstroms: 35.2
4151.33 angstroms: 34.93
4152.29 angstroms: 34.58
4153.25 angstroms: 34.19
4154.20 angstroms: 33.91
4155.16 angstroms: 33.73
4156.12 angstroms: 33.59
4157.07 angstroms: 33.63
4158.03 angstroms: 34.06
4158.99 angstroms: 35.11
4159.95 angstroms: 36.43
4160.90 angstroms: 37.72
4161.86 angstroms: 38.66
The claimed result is 1.70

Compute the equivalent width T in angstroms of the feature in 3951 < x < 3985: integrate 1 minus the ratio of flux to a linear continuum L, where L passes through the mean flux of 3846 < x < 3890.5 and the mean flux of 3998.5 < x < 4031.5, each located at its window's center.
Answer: 9.32 angstroms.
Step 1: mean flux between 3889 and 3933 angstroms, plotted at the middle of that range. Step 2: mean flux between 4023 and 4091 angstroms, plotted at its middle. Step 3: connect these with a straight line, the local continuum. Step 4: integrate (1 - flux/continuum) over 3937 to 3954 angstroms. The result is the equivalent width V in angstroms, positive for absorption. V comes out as 1.9 angstroms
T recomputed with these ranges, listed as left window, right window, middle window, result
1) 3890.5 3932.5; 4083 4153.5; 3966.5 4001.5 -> 0.1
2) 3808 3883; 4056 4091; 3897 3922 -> -0.9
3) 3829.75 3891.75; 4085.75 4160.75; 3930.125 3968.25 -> 6.7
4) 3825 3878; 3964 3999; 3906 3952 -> 3.2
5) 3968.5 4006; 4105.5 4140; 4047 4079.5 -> -2.7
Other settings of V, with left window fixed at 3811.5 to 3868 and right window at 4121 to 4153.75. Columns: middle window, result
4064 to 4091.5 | -3.87 angstroms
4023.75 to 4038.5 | -3.17 angstroms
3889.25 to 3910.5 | -1.69 angstroms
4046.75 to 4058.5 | -1.89 angstroms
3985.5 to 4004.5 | -4.17 angstroms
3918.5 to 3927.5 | 0.21 angstroms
